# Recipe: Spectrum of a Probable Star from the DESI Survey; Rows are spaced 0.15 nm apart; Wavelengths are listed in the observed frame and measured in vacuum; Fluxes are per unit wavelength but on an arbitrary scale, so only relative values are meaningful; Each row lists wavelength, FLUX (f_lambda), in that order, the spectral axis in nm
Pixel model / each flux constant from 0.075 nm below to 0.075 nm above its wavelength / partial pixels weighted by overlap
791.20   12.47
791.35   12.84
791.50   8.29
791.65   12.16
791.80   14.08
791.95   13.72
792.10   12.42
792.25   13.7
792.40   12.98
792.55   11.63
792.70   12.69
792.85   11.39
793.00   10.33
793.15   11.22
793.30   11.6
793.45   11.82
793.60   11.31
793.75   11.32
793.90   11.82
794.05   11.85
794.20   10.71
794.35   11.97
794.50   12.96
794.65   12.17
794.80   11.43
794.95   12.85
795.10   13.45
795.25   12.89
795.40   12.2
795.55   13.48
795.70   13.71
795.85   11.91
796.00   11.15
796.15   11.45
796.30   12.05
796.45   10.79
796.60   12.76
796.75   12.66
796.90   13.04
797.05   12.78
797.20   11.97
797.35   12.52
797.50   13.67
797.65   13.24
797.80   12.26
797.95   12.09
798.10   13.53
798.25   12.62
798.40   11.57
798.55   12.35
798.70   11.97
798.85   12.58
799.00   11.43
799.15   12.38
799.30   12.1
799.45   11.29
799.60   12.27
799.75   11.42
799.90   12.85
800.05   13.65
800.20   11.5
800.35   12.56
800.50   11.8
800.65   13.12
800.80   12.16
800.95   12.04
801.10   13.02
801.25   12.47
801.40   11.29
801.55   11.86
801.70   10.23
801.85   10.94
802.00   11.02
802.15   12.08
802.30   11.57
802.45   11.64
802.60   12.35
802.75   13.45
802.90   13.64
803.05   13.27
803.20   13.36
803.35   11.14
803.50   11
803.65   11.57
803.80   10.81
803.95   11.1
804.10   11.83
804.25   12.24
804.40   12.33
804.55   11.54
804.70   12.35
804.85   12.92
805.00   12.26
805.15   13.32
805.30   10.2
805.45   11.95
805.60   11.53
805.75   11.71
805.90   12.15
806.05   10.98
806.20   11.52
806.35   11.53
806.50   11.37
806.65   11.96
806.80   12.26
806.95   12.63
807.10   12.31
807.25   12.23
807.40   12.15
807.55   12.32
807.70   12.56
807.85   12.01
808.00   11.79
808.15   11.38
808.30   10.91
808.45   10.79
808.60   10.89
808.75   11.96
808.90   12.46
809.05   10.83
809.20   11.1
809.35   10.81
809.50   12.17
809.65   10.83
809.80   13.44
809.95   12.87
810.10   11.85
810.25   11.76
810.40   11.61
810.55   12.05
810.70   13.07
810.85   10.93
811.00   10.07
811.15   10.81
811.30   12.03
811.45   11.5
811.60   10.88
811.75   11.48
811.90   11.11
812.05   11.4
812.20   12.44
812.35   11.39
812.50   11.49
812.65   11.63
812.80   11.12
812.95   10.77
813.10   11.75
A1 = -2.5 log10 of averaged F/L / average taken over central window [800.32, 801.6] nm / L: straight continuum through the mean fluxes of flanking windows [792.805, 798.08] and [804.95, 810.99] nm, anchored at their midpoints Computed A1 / -0.02 mag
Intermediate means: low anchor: 12.2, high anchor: 11.8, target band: 12.3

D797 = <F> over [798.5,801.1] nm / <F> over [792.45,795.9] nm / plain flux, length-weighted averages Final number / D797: 1.0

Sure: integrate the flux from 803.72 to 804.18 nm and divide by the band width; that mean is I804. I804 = 11.3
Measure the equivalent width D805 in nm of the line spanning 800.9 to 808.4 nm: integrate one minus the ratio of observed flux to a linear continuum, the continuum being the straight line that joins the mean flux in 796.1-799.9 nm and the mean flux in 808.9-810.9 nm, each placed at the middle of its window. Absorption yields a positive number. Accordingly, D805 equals 0.07 nm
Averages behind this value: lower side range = 12.3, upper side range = 11.8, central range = 11.9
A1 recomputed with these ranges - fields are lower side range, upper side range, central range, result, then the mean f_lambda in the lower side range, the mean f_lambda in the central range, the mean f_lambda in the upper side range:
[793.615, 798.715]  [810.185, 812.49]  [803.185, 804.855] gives 0.01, 12.3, 11.7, 11.5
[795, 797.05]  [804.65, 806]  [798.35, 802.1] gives 0.02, 12.4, 12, 12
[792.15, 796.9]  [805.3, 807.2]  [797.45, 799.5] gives -0.03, 12.1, 12.4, 11.8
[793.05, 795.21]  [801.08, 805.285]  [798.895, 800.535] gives -0.02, 11.9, 12.1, 12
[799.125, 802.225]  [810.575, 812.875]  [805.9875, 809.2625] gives -0.01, 12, 11.7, 11.4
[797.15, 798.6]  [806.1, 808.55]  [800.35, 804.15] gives 0.03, 12.6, 12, 11.8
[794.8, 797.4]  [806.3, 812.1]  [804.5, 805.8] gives -0.01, 12.4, 12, 11.7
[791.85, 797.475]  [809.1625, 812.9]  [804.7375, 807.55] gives -0.02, 12.2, 12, 11.6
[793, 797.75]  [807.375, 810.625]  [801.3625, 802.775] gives 0.04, 12.2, 11.6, 11.7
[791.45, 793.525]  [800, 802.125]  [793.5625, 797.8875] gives -0.03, 12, 12.3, 12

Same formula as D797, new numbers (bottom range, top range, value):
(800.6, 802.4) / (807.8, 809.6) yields 0.97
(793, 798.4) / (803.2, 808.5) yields 0.97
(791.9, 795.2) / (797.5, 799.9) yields 1.02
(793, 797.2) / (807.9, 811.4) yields 0.96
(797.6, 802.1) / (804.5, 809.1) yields 0.98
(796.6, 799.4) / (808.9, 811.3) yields 0.93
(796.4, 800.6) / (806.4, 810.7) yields 0.96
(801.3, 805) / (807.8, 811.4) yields 0.97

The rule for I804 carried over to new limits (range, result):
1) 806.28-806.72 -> 11.6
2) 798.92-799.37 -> 12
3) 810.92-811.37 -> 11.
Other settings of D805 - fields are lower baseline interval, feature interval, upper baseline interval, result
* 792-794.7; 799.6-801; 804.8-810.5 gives -0.06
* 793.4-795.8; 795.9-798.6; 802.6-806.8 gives -0.04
